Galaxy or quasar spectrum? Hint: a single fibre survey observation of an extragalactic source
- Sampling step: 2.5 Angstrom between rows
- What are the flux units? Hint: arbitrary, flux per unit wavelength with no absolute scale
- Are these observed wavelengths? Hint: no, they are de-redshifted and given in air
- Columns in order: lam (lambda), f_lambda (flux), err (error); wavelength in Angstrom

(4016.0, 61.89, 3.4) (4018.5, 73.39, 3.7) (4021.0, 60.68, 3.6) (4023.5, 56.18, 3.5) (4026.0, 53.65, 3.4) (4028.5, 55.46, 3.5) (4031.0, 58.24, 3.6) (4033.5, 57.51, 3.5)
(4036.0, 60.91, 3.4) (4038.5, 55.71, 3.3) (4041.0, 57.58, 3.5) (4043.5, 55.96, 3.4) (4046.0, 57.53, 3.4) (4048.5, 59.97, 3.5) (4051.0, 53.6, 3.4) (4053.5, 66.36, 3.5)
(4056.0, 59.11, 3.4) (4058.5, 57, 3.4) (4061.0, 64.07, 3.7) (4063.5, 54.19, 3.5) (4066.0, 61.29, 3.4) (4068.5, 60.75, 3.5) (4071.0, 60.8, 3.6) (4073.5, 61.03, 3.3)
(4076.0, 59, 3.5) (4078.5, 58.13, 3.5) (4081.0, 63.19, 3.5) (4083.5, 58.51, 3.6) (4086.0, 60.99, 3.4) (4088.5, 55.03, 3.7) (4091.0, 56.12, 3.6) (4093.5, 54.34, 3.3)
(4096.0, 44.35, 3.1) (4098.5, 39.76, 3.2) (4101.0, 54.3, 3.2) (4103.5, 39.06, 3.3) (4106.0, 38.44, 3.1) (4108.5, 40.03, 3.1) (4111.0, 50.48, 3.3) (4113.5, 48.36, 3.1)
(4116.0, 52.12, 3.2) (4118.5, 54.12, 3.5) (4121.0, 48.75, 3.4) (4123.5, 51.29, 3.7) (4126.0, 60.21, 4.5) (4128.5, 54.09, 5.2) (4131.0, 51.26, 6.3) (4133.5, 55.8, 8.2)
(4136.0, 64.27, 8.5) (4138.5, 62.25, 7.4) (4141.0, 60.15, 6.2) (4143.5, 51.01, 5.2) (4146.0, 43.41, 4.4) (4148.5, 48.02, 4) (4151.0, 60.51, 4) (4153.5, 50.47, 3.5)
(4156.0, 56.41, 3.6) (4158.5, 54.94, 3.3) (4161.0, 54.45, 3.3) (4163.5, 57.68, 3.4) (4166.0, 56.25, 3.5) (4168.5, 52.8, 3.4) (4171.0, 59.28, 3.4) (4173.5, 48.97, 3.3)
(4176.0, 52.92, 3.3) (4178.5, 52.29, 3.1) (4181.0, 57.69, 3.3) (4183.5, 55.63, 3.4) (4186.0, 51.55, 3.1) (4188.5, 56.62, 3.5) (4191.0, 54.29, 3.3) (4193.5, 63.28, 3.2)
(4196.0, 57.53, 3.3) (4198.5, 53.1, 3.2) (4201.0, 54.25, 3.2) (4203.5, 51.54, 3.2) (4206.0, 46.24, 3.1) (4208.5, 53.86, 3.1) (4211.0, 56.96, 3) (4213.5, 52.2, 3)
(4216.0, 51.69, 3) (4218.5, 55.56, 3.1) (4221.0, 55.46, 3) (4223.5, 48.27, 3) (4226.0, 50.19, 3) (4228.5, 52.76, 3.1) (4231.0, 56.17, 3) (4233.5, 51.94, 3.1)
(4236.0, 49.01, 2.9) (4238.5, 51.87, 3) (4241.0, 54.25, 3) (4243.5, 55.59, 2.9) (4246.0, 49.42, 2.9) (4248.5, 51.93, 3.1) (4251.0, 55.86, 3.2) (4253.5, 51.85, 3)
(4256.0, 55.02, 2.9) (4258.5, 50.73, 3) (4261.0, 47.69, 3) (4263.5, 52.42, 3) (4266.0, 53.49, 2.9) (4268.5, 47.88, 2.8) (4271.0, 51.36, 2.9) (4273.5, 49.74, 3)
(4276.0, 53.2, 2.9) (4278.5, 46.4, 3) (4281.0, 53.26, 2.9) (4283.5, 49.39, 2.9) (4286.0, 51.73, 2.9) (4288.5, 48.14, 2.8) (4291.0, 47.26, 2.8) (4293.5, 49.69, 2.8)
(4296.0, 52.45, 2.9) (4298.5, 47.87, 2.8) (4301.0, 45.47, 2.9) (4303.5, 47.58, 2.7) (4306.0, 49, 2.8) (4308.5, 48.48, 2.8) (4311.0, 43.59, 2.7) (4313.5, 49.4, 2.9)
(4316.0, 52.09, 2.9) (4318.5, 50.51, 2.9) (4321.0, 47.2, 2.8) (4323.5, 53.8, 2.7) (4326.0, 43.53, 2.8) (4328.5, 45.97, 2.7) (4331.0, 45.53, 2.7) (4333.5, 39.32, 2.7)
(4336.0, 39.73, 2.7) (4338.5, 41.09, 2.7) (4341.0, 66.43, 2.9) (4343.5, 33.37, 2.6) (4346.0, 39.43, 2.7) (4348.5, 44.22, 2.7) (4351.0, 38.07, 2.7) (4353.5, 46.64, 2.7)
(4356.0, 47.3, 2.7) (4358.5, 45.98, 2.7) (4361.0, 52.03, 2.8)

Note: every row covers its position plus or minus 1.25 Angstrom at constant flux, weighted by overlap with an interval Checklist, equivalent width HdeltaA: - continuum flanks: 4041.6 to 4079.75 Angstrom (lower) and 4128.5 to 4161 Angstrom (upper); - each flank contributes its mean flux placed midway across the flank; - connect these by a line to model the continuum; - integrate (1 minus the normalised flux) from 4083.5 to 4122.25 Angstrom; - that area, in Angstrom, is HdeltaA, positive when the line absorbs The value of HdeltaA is 5.2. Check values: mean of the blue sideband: 59.2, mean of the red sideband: 54.8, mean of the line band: 49.4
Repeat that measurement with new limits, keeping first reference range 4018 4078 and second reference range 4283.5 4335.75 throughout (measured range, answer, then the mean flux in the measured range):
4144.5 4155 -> 0.74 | 50.8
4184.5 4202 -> -1.01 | 55.8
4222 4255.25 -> -0.97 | 52.3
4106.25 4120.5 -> 2.00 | 48.3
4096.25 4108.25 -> 2.94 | 42.8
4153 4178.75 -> -0.22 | 54.4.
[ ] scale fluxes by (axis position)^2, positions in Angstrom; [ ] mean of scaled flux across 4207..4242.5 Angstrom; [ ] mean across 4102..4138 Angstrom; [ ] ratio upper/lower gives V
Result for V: 1.1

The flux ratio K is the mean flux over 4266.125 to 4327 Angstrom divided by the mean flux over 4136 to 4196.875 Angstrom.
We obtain 0.9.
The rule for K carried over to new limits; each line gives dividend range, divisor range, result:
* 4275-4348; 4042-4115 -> 0.87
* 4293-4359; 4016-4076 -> 0.78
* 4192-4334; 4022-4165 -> 0.93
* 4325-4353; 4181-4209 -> 0.80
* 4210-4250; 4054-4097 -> 0.90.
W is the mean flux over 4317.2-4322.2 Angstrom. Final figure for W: 48.9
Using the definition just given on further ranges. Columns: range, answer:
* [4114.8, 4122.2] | 51.7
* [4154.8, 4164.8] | 55.9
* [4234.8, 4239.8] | 50.5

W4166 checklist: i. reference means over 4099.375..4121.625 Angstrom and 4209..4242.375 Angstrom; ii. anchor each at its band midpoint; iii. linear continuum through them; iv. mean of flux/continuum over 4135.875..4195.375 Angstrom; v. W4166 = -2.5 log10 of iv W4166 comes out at -0.11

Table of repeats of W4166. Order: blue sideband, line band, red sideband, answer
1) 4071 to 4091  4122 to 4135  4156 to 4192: 0.05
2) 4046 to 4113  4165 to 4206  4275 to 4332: -0.05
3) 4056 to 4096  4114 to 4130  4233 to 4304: 0.07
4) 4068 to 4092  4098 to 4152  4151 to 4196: 0.12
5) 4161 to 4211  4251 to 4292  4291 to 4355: -0.03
